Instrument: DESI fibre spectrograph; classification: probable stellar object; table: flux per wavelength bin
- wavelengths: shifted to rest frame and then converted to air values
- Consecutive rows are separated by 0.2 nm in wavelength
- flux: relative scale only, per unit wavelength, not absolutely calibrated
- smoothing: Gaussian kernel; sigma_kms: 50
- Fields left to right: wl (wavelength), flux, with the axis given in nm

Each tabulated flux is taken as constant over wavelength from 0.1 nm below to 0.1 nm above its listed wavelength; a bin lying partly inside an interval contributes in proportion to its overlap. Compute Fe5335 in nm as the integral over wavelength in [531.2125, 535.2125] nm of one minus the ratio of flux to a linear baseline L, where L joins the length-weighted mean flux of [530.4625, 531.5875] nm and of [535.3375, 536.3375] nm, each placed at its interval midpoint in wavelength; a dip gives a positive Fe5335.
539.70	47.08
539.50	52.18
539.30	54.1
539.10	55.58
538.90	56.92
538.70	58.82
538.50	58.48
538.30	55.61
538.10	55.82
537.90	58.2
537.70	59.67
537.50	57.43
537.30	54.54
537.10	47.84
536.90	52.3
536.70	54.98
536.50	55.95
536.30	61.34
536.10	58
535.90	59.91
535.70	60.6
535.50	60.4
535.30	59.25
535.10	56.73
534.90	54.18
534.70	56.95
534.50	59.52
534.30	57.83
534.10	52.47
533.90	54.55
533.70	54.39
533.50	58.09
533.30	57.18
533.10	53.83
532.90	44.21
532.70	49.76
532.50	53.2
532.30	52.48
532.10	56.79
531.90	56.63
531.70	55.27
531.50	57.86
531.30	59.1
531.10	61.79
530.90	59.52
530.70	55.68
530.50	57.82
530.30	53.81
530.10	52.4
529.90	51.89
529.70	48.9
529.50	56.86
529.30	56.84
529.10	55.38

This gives 0.28 nm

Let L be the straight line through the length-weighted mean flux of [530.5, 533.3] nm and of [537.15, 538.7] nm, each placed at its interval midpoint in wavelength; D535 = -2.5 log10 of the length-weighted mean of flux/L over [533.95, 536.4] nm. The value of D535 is -0.035 mag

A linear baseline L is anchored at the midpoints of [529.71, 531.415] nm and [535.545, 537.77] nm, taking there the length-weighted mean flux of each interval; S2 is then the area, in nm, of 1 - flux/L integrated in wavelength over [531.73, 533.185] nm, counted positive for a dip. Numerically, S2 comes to 0.097 nm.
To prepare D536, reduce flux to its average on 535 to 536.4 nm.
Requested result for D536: 59.5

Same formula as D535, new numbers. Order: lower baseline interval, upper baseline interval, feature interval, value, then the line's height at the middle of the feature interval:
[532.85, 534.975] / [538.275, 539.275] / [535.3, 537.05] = -0.03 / 56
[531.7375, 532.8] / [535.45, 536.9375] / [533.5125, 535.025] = 0.00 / 56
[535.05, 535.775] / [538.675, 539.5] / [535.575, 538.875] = 0.01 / 57.5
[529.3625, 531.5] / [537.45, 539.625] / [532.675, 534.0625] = 0.06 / 56.1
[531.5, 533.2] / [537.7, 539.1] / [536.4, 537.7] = 0.04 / 56.4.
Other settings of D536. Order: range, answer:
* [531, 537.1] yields 56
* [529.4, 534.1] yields 54.8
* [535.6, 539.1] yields 56.8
